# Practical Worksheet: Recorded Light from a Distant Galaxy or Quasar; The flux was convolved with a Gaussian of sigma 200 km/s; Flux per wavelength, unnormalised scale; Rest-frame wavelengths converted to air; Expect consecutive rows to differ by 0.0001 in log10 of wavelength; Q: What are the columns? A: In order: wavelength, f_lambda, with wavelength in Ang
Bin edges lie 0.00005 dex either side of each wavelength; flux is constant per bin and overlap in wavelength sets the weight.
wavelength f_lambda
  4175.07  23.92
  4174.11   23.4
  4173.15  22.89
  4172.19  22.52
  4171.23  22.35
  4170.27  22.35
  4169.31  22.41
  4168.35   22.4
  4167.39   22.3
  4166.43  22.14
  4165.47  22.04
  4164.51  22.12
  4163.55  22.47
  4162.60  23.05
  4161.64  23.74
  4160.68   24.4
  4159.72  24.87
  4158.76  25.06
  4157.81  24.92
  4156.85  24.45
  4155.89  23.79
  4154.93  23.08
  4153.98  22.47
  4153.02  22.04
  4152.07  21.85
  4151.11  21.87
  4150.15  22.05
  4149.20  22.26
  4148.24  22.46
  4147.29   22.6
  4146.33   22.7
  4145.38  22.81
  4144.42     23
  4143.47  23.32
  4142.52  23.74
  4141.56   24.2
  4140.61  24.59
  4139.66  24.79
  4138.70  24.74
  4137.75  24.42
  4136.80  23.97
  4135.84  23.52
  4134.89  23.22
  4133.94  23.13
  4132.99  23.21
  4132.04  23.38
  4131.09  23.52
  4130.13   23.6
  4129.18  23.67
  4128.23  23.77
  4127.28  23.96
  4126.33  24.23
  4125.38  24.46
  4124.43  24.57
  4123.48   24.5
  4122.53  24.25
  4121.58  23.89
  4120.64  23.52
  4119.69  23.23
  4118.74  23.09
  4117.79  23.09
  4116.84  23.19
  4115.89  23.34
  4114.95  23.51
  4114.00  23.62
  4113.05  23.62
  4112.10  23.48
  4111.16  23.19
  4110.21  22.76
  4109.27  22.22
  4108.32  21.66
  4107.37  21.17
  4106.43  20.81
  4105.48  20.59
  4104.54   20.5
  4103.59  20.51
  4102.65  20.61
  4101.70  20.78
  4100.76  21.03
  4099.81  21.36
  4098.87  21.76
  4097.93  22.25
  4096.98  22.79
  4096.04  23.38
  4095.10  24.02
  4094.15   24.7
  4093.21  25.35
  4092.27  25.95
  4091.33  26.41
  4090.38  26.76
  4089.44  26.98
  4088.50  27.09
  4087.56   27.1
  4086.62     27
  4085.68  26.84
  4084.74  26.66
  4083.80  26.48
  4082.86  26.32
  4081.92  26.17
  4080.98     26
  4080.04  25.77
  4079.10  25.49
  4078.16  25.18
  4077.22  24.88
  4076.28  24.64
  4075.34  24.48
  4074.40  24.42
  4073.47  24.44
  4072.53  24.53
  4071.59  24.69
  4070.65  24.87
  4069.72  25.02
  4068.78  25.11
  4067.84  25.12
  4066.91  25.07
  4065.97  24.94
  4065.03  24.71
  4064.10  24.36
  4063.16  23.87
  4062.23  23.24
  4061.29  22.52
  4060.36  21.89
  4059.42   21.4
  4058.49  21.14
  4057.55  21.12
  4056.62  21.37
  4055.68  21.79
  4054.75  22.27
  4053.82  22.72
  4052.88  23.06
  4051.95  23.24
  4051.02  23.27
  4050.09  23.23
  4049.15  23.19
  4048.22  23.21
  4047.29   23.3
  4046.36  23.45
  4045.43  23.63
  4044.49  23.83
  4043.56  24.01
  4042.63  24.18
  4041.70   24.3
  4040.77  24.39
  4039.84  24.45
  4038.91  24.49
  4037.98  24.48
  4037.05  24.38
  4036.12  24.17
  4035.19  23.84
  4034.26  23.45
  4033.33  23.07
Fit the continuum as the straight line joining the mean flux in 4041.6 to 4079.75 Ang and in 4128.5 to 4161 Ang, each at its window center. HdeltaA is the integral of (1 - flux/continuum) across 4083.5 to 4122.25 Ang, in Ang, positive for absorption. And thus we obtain 0.0 Ang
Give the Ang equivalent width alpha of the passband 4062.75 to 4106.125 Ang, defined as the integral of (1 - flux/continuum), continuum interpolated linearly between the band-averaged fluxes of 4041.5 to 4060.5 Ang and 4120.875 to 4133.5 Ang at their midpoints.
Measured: -2.2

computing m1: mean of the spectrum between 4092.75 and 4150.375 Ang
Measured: 23.1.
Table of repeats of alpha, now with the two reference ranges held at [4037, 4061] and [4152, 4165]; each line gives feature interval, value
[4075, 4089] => -1.68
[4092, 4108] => 0.79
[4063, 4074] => -0.74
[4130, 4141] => -0.19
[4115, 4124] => -0.08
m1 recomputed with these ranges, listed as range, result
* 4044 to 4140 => 23.8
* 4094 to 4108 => 21.7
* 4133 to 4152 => 23.3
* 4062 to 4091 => 25.5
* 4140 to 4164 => 23.3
